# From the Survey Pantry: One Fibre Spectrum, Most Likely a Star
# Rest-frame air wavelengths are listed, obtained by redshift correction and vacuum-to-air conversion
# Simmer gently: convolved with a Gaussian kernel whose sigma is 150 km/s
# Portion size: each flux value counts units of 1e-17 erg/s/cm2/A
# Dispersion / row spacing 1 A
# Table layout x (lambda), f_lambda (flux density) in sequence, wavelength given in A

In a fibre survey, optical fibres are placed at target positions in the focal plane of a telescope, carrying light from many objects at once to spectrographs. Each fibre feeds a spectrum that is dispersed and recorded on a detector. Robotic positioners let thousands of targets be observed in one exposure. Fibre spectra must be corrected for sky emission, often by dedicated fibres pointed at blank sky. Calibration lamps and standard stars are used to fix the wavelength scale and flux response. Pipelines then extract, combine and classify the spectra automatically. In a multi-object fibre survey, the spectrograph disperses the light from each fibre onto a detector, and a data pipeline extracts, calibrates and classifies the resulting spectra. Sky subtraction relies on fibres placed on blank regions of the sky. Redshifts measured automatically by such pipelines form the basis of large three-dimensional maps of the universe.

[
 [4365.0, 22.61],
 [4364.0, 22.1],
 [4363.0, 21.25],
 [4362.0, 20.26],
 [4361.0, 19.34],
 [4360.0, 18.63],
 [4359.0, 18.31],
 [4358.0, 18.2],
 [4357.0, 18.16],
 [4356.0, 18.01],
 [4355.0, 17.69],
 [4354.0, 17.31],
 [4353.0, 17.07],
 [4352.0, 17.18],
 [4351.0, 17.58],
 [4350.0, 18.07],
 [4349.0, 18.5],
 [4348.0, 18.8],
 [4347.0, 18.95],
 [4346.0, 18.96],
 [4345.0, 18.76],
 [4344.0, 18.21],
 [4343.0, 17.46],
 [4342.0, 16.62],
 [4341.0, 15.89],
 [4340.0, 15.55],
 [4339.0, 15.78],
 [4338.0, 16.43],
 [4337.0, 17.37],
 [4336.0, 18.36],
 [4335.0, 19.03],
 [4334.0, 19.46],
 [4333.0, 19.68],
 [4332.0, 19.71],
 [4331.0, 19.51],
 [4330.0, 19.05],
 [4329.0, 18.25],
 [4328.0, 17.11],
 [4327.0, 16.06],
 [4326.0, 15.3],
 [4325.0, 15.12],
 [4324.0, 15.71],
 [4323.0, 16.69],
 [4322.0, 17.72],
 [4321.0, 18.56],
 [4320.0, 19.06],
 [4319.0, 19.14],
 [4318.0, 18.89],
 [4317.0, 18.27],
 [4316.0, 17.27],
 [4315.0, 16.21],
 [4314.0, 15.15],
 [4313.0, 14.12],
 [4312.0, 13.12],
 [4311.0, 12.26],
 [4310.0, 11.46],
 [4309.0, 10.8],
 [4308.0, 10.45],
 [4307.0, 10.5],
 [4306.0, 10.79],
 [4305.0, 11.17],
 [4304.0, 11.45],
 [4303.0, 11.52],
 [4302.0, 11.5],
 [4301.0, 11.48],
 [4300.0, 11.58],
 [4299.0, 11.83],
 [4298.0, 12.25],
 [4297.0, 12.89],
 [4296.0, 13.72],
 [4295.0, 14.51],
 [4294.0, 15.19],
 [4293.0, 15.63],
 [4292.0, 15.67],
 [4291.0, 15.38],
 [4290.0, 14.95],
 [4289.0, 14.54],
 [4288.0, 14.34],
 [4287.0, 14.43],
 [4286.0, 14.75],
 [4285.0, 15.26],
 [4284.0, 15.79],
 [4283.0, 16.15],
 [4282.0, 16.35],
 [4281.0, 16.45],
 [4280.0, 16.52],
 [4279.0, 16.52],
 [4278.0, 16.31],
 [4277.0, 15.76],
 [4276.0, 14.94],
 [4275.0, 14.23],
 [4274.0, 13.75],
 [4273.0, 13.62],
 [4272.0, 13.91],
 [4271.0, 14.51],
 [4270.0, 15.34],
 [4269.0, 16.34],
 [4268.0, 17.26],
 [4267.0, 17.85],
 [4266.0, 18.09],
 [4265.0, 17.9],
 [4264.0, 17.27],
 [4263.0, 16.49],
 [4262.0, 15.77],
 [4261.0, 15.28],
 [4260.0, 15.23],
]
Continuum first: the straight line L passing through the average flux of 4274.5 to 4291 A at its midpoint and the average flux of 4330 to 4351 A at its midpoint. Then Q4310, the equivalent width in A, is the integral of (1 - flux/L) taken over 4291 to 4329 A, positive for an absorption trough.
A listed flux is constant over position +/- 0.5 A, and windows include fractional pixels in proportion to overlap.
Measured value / 5.3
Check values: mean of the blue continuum 15.5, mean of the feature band 14.4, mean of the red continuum 18.1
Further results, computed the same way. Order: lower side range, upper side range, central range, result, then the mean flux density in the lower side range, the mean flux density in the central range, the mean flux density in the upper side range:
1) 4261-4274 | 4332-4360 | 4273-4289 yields 1.0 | 16.1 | 15.4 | 17.9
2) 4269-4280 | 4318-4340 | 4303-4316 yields 3.4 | 15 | 12.5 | 17.7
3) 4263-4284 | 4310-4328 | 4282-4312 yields 5.4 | 16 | 13.2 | 16.3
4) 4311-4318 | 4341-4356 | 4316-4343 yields -1.6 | 15.7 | 17.6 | 17.9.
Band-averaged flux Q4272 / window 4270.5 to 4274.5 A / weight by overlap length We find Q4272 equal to 13.9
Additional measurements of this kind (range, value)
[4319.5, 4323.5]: 18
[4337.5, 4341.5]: 15.9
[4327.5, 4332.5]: 18.7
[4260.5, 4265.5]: 16.5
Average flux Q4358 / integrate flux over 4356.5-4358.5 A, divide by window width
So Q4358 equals 18.2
